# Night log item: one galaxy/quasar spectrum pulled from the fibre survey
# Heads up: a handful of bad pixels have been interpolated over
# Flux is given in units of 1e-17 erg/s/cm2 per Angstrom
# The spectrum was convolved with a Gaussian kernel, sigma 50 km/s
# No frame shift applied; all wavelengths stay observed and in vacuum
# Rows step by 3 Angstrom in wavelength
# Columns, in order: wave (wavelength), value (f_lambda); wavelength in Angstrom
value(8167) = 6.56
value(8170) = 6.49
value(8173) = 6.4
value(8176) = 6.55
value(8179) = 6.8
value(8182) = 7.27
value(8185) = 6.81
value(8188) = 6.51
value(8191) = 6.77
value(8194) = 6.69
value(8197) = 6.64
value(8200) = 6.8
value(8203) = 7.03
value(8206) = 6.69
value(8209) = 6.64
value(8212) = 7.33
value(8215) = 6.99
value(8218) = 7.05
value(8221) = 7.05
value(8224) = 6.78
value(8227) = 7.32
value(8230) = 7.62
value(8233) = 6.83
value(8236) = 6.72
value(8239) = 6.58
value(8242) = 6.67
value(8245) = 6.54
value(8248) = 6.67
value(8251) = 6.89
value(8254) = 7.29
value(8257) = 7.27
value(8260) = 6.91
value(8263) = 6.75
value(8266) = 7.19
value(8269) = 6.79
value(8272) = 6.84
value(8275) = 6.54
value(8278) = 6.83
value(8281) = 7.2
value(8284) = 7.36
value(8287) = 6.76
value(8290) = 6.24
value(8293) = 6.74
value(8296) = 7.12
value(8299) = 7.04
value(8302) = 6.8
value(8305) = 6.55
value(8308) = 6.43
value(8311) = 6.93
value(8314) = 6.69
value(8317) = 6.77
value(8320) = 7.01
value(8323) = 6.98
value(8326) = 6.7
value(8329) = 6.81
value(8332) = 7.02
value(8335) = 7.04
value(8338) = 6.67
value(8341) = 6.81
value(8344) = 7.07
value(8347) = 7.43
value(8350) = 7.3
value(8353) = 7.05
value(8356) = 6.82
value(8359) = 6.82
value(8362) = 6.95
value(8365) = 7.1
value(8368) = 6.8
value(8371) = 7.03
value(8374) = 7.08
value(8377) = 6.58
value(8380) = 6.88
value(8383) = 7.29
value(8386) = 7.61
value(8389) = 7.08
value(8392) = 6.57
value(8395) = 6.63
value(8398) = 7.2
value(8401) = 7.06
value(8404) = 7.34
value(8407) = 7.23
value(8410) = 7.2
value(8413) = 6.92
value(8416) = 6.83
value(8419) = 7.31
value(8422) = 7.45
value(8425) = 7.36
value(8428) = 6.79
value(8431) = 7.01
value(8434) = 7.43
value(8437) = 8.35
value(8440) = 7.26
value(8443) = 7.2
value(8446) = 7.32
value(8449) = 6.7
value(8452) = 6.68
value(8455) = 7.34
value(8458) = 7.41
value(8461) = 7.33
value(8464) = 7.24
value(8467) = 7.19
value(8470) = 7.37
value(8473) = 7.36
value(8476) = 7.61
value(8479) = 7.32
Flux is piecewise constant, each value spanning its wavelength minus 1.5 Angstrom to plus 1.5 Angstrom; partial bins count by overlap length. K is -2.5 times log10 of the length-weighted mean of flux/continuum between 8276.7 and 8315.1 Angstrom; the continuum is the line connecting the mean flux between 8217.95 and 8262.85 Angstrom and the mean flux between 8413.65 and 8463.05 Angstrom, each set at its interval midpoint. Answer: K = 0.03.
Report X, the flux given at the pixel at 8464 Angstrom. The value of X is 7.24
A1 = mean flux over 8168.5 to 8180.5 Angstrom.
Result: 6.56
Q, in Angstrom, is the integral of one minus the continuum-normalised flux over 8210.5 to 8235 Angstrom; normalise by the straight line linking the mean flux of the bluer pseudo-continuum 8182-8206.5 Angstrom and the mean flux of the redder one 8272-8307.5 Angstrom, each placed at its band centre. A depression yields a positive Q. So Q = -1.2 Angstrom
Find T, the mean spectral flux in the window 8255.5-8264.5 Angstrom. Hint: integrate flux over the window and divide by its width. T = 6.98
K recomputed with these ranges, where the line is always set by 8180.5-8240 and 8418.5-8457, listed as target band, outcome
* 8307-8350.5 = 0.028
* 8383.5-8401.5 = 0.022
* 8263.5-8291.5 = 0.024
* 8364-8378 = 0.035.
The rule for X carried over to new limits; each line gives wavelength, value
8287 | 6.76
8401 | 7.06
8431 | 7.01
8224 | 6.78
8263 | 6.75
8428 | 6.79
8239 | 6.58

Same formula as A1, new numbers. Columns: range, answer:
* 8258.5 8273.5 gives 6.9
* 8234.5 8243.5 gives 6.66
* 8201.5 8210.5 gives 6.79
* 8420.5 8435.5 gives 7.21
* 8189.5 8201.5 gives 6.72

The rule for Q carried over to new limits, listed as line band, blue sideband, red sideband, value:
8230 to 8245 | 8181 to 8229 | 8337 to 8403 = 0.3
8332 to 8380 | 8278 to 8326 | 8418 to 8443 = 0.6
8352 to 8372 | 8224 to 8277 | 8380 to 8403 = 0.3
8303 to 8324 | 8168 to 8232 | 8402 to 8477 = 0.8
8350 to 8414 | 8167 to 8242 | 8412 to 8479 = 1.1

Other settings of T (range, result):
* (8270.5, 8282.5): 6.85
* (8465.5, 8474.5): 7.31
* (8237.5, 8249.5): 6.61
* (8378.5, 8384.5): 7.09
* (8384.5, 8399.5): 7.02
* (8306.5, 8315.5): 6.68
